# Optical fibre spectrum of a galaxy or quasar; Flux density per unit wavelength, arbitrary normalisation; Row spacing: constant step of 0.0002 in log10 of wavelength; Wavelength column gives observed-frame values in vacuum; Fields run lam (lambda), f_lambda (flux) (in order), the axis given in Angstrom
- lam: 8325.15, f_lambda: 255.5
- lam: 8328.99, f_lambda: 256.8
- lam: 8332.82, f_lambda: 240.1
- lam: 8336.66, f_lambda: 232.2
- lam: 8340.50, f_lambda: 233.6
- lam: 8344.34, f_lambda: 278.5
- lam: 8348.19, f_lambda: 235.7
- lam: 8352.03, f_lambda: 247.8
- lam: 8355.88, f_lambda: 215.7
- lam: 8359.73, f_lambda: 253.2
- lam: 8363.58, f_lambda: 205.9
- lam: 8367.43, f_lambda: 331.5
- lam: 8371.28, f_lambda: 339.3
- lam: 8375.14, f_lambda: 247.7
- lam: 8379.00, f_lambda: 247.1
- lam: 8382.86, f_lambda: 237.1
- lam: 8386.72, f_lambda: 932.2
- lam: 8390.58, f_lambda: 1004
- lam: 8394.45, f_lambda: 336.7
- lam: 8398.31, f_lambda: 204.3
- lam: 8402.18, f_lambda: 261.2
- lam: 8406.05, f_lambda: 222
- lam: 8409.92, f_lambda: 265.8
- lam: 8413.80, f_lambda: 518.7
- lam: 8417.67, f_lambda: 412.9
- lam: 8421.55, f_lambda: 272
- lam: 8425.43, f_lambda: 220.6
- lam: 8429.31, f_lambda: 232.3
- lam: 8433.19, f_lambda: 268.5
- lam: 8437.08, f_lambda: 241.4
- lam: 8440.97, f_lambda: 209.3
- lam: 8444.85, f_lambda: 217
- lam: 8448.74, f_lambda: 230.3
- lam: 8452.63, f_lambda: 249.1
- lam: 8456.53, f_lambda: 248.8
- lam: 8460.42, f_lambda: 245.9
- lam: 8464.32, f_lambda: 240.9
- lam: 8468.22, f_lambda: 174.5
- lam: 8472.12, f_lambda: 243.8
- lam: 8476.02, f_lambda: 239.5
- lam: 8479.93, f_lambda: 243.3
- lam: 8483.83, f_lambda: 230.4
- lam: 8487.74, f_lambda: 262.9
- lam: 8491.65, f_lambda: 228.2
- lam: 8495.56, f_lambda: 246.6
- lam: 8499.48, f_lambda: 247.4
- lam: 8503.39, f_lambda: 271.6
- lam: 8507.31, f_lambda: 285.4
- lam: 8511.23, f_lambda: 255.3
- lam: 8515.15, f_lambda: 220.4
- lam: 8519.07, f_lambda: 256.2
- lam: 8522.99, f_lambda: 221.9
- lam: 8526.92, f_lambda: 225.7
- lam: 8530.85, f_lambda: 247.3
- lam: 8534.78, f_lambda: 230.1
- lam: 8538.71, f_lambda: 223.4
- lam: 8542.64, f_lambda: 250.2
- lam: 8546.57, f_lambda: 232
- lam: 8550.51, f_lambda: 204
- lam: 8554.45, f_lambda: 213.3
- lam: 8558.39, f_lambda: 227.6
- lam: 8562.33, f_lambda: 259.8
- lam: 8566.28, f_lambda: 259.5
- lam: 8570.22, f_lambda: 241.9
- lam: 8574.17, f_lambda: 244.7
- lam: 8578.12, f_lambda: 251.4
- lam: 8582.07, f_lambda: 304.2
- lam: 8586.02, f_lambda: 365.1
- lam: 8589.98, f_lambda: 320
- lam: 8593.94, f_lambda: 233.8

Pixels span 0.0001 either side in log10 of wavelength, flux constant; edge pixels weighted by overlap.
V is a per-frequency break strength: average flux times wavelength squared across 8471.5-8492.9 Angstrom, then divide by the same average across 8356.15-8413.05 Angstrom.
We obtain 0.68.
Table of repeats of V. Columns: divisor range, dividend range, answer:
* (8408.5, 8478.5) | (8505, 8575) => 0.93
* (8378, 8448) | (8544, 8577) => 0.70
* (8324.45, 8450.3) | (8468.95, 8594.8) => 0.84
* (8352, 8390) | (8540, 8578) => 0.70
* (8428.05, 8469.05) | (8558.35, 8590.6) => 1.21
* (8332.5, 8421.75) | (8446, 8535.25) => 0.74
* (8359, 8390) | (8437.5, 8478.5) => 0.62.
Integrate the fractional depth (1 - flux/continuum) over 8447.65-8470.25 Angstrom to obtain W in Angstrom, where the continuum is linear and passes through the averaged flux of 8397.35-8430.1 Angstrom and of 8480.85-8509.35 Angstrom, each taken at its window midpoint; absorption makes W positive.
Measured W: 3.3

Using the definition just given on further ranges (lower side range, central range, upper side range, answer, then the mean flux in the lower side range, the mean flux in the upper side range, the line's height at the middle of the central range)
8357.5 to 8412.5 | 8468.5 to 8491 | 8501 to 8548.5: 3.52 Angstrom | 364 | 243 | 282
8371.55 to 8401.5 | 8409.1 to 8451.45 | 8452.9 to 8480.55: 6.67 Angstrom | 444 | 234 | 329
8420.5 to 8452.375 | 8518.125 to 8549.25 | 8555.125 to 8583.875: 1.79 Angstrom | 236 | 253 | 249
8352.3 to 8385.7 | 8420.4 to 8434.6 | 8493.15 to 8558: 0.91 Angstrom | 277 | 239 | 263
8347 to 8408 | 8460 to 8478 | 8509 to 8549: 3.37 Angstrom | 347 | 236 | 280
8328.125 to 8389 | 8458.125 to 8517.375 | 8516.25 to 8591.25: 5.50 Angstrom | 301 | 251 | 268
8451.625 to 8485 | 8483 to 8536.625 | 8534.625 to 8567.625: -2.60 Angstrom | 235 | 233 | 234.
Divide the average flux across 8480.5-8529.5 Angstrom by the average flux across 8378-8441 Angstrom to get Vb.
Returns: 0.68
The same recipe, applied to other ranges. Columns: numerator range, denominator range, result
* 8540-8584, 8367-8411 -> 0.63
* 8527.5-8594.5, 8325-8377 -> 0.99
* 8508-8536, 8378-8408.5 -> 0.55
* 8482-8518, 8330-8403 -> 0.76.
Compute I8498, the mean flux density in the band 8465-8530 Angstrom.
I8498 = 241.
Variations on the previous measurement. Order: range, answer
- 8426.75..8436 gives 248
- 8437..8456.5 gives 230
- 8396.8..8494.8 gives 255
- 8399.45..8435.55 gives 294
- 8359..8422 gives 375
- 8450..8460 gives 247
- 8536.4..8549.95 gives 232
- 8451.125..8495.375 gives 237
